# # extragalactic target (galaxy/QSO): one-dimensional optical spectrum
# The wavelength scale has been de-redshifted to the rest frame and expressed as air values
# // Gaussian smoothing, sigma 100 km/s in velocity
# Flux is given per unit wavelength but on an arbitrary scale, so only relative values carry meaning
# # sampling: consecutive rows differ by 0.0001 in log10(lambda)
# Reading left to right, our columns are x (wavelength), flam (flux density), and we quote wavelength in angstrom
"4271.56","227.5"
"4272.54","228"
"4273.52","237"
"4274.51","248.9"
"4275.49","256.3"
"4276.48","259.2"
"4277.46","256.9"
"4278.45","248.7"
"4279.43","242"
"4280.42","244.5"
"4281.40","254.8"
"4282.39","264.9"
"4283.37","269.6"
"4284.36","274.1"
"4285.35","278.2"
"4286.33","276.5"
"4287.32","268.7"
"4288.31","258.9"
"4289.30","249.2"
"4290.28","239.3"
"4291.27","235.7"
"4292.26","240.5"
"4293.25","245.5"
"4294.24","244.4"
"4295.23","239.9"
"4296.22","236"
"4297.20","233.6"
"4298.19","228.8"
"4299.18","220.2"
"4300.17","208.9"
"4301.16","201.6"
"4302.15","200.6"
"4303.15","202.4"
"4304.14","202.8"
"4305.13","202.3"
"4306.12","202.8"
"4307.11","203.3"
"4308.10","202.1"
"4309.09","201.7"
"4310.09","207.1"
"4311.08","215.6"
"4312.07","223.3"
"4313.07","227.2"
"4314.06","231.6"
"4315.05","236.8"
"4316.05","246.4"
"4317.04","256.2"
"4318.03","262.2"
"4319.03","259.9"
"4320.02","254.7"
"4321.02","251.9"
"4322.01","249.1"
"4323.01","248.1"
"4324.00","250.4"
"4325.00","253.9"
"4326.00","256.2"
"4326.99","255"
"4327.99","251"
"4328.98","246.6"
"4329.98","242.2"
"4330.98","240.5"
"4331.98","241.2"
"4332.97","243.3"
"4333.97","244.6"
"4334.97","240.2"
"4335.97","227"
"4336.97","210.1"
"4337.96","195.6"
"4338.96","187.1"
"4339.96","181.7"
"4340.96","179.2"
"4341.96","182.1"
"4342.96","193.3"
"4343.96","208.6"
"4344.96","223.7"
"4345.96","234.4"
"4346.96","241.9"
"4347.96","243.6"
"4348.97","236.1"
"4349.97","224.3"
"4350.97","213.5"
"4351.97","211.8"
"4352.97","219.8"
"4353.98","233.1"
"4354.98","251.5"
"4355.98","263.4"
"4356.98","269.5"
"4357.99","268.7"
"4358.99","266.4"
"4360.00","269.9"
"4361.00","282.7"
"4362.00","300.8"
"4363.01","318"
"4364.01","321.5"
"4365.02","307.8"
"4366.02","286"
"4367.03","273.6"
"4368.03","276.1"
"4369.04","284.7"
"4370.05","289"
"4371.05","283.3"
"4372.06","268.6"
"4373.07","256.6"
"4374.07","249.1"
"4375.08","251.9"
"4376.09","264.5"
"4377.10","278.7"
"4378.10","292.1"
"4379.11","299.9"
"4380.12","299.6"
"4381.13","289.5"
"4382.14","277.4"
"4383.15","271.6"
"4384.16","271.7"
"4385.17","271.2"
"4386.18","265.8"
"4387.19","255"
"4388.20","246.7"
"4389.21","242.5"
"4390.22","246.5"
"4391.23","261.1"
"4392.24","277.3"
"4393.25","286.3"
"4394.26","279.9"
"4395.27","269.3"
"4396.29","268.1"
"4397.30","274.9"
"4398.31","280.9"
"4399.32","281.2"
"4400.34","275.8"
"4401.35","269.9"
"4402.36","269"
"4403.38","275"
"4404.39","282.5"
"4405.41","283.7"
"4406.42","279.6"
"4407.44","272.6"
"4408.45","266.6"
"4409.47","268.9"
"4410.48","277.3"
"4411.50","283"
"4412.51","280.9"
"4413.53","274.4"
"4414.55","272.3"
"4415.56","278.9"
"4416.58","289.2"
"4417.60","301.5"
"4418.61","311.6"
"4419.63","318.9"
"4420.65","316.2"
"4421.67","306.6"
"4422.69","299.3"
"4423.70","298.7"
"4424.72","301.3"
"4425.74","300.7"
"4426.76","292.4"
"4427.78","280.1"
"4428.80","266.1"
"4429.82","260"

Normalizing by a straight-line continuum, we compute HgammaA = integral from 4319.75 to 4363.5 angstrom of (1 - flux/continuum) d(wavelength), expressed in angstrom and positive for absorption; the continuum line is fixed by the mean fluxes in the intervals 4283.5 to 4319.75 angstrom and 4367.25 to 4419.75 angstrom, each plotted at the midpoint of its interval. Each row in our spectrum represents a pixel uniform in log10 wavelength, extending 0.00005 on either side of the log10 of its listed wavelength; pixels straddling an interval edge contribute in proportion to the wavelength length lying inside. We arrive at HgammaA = 2.2 angstrom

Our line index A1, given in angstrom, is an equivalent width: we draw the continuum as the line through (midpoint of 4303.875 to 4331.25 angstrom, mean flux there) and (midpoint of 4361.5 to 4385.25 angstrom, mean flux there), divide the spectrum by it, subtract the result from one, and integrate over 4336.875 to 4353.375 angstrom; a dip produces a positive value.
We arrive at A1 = 3.06 angstrom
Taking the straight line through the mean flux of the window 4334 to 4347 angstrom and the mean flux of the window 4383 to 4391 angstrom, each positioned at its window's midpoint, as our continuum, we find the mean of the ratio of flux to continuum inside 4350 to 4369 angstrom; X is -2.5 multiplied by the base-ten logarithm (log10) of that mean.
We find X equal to -0.17 mag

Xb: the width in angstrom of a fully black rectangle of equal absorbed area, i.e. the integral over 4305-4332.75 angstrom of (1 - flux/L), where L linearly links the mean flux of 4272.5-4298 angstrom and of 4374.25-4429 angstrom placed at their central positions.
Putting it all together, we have 2.4 angstrom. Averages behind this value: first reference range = 251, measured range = 237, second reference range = 279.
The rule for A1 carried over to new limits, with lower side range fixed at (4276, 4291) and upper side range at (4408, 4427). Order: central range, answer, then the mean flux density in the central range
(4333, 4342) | 2.1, 208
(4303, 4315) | 2.4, 212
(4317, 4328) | 0.6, 254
